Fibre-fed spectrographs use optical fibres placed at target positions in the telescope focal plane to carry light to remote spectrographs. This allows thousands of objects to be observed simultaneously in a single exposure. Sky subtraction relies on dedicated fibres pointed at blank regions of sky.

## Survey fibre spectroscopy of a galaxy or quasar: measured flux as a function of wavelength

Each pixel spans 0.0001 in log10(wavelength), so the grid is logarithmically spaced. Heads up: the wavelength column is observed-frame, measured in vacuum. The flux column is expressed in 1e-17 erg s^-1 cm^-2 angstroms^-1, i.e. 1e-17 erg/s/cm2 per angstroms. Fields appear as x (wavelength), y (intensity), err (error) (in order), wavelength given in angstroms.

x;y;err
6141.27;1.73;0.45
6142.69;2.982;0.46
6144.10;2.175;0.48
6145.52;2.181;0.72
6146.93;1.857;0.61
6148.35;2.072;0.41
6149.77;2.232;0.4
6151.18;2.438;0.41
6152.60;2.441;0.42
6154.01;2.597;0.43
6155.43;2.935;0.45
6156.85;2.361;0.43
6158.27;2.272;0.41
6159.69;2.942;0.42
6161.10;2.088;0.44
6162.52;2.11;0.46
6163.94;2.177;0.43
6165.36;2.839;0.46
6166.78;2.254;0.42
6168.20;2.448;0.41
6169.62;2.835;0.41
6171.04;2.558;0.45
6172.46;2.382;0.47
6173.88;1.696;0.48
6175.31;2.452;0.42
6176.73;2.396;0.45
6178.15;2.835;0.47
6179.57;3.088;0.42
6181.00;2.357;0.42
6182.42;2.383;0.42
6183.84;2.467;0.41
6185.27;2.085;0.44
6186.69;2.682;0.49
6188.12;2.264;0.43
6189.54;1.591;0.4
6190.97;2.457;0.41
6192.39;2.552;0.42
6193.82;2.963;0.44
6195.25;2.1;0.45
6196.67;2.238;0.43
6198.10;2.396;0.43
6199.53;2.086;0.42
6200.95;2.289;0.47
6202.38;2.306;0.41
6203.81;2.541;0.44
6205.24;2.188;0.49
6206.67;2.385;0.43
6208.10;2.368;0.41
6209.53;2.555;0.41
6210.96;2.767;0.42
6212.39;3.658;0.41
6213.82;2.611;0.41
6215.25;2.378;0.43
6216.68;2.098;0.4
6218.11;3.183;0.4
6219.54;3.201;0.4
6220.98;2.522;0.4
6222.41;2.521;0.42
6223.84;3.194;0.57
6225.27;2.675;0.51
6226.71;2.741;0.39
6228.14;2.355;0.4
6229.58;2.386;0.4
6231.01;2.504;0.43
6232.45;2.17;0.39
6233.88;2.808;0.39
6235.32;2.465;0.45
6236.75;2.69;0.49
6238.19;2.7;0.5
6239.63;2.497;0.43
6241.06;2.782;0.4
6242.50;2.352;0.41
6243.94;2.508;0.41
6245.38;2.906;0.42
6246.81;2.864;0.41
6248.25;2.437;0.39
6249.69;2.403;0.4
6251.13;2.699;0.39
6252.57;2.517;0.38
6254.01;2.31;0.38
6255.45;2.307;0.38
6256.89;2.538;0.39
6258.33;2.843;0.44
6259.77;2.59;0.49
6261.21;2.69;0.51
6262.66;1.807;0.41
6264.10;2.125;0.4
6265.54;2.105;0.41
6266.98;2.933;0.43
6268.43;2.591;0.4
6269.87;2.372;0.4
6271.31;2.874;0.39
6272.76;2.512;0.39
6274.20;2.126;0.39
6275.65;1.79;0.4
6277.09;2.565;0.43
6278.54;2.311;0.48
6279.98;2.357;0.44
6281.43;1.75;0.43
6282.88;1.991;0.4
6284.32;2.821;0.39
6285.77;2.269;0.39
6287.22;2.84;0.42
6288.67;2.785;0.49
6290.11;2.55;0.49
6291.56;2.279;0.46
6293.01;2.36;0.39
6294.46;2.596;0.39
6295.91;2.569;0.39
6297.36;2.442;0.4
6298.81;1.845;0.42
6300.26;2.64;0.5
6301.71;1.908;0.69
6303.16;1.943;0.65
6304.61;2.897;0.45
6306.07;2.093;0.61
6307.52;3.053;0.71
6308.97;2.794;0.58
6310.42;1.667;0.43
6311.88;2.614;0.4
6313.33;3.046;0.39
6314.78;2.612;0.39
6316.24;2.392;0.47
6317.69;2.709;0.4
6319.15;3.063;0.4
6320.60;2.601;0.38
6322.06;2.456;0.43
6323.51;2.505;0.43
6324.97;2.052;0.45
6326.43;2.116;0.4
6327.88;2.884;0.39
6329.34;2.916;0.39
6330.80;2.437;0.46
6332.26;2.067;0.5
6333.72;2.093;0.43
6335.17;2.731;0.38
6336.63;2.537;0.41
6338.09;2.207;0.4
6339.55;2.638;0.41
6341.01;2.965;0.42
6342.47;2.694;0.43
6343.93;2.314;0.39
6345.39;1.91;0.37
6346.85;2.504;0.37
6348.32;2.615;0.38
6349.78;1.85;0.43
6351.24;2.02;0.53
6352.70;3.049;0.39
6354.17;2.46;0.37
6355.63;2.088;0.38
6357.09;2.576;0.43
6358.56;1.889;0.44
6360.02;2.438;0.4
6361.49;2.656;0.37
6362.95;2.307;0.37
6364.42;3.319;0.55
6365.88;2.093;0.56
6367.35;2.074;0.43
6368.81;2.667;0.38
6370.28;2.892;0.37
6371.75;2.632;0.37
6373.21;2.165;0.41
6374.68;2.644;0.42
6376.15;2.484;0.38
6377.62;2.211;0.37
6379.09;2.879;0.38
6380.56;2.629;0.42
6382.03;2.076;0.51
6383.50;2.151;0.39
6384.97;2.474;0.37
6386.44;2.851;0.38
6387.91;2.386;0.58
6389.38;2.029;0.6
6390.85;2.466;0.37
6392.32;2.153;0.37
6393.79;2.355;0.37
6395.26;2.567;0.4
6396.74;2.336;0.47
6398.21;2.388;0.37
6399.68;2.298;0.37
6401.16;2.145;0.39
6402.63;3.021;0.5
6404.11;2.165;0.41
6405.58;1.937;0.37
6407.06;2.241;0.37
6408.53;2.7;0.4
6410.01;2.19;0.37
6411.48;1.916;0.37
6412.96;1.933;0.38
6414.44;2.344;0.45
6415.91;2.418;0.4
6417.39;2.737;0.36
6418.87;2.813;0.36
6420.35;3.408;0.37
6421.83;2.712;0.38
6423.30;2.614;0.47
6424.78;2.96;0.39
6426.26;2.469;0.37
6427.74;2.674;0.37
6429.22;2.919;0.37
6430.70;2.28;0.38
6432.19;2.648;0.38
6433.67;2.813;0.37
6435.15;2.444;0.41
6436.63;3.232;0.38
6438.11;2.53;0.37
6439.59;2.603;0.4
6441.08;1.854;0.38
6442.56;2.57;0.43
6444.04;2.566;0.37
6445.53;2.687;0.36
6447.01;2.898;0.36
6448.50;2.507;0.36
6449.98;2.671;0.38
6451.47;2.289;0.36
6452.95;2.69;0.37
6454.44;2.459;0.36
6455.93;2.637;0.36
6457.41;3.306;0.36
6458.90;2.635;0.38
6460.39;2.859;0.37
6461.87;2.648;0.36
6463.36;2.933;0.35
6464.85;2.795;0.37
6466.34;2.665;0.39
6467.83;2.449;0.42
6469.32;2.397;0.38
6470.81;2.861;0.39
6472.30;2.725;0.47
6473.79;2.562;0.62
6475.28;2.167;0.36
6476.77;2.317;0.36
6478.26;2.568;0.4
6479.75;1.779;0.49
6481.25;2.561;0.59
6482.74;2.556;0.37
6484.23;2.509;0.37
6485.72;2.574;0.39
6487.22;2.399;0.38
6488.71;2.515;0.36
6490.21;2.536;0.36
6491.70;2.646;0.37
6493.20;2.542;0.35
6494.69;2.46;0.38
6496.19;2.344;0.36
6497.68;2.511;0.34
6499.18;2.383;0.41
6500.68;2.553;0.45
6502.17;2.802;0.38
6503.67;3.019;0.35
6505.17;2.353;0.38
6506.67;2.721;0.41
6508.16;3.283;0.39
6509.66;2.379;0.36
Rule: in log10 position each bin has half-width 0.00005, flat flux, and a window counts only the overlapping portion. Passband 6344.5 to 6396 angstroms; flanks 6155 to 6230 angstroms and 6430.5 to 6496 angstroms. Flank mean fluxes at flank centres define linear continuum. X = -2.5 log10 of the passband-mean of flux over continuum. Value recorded 0.06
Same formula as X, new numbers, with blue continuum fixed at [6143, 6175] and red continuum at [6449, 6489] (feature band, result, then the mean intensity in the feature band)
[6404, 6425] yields 0.03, 2.47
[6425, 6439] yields -0.05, 2.68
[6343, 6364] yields 0.07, 2.35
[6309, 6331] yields -0.03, 2.55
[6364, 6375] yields -0.01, 2.54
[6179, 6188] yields -0.04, 2.48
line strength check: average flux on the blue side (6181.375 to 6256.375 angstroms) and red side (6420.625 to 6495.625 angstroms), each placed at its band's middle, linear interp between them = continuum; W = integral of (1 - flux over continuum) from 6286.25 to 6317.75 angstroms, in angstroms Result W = 0.9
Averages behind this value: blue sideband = 2.52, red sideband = 2.6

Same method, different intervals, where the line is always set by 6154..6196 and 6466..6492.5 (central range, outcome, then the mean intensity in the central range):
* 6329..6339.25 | 0.2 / 2.42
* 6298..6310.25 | 0.5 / 2.36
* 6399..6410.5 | 0.6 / 2.34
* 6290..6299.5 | 0.3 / 2.37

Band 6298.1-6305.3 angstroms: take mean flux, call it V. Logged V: 2.25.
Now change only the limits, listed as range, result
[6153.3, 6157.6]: 2.63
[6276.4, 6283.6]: 2.19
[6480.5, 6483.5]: 2.56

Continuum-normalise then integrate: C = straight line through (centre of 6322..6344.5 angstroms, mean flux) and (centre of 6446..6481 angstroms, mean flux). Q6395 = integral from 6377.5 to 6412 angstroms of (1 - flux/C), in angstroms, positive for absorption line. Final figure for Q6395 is 2.4 angstroms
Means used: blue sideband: 2.48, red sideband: 2.6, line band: 2.36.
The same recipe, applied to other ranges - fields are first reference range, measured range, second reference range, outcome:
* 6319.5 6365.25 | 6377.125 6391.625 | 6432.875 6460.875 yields 0.6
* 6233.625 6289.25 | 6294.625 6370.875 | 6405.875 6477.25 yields 2.0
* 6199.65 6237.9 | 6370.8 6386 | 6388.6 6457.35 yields 0.5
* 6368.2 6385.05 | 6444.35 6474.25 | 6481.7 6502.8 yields -2.0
